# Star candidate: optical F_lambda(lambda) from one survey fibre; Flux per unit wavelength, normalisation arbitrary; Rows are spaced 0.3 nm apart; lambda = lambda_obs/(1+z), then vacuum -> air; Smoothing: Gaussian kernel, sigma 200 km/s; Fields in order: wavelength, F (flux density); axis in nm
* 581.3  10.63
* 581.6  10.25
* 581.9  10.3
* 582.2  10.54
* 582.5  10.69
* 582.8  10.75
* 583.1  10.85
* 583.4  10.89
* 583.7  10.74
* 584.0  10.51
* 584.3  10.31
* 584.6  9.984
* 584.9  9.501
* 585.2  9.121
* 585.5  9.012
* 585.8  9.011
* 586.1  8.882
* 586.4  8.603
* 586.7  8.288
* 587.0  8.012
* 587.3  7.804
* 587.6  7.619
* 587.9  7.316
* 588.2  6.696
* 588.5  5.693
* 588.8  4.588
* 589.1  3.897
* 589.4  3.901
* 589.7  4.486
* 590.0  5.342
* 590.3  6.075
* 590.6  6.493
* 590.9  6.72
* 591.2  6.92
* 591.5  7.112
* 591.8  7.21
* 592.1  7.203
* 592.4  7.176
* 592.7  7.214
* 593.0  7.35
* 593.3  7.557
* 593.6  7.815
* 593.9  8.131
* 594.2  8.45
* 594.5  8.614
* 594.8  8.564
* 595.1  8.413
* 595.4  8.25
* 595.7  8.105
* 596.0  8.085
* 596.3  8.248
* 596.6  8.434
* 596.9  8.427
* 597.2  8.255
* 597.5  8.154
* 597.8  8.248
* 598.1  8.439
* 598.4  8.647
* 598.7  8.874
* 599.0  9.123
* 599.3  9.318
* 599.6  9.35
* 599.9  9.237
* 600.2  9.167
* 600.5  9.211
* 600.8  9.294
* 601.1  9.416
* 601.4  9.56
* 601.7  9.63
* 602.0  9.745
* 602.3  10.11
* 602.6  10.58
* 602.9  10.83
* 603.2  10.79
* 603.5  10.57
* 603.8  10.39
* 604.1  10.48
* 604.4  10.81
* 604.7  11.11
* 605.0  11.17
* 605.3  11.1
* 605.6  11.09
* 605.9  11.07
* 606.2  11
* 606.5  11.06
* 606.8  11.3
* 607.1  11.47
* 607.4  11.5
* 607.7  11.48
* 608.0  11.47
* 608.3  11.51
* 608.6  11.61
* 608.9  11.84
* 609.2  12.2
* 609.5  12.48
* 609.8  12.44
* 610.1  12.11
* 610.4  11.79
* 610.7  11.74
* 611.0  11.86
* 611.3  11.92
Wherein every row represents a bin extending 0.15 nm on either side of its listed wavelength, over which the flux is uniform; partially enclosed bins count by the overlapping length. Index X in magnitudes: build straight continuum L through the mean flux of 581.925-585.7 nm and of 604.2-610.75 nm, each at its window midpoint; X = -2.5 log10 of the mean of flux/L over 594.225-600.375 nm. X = 0.26 mag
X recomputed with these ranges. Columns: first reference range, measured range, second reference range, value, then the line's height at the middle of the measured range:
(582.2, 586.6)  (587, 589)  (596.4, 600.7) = 0.402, 9.63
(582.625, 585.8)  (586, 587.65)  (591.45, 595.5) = 0.154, 9.46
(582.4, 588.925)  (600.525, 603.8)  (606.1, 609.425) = 0.085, 10.8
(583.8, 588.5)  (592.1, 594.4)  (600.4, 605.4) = 0.215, 9.34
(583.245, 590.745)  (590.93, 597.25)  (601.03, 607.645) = 0.141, 8.93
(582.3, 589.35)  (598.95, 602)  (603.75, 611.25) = 0.128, 10.5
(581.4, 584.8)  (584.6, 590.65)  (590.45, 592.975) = 0.232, 8.68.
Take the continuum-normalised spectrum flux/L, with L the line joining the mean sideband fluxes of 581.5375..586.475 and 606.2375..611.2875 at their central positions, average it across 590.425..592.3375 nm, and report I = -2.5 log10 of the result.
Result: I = 0.45 mag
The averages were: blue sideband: 10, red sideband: 11.7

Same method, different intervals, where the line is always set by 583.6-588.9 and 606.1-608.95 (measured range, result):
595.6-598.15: 0.20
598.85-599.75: 0.11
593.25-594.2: 0.19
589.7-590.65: 0.50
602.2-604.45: 0.03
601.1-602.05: 0.11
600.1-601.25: 0.13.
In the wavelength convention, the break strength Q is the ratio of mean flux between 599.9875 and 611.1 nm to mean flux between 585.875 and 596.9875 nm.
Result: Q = 1.5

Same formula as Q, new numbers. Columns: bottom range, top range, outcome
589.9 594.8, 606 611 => 1.61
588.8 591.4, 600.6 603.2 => 1.82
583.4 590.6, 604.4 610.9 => 1.50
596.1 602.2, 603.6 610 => 1.27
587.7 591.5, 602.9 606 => 1.88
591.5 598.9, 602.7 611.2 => 1.41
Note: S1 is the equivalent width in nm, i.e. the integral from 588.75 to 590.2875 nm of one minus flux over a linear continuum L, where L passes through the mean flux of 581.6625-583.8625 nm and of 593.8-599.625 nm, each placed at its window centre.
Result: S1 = 0.80 nm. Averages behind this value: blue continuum 10.7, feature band 4.58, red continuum 8.49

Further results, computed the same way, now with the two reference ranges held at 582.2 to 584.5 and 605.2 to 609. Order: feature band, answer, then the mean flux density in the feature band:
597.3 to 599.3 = 0.444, 8.63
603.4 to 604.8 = 0.074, 10.7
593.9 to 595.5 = 0.371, 8.43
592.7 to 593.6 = 0.285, 7.47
